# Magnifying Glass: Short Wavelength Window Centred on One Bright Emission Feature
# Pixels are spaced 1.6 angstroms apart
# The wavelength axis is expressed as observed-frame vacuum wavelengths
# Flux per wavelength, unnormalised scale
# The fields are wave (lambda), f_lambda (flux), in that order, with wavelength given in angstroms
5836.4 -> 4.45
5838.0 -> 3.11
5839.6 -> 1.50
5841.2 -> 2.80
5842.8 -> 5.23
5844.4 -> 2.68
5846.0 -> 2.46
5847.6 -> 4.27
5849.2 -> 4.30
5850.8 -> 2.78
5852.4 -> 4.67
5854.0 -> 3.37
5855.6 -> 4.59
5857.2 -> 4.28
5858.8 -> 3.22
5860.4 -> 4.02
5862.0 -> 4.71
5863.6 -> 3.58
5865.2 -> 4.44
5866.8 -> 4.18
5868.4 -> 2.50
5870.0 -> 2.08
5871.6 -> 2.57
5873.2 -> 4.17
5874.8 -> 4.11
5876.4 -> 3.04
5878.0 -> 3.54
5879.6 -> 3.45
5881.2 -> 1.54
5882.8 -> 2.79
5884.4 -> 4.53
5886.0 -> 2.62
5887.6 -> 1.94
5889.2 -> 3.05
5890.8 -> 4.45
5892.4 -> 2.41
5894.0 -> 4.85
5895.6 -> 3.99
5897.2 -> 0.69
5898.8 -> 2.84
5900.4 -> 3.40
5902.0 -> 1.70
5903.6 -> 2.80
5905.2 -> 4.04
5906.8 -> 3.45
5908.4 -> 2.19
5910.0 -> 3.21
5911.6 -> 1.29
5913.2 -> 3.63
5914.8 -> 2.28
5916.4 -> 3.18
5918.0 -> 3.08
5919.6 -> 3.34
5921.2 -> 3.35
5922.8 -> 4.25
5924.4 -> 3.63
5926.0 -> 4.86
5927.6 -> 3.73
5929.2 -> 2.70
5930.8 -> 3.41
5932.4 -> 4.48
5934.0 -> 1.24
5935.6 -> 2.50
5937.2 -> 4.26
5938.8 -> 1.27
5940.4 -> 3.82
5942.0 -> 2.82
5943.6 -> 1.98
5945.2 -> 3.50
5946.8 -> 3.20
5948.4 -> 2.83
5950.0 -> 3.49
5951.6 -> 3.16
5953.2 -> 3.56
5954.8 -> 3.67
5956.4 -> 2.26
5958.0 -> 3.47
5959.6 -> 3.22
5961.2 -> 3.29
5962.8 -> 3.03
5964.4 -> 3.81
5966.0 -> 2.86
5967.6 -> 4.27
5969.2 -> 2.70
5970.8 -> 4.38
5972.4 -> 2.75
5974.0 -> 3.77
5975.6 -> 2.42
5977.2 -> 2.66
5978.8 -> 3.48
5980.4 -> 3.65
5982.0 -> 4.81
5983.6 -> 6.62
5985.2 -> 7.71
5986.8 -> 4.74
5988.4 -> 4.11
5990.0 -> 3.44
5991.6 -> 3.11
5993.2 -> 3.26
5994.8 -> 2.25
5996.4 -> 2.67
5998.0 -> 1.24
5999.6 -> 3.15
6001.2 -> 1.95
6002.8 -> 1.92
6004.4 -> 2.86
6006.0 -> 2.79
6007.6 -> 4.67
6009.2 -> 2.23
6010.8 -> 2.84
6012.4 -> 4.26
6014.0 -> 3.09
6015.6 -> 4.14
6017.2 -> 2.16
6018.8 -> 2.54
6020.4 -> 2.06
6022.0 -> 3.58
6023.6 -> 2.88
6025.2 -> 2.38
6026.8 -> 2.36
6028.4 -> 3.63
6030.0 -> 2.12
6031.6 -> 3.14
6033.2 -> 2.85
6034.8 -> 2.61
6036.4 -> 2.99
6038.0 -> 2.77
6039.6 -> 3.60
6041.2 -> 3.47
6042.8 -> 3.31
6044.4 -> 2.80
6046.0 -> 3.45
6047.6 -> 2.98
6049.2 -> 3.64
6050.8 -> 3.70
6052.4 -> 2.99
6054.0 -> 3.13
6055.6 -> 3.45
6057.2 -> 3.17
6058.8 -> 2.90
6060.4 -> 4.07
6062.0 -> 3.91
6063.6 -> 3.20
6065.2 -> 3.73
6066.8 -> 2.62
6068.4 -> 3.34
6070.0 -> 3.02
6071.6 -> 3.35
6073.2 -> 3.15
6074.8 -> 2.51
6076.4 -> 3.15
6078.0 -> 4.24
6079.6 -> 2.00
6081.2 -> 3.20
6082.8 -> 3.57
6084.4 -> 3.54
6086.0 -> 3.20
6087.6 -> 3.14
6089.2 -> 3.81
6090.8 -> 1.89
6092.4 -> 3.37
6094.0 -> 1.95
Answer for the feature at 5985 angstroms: [O III] 5007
